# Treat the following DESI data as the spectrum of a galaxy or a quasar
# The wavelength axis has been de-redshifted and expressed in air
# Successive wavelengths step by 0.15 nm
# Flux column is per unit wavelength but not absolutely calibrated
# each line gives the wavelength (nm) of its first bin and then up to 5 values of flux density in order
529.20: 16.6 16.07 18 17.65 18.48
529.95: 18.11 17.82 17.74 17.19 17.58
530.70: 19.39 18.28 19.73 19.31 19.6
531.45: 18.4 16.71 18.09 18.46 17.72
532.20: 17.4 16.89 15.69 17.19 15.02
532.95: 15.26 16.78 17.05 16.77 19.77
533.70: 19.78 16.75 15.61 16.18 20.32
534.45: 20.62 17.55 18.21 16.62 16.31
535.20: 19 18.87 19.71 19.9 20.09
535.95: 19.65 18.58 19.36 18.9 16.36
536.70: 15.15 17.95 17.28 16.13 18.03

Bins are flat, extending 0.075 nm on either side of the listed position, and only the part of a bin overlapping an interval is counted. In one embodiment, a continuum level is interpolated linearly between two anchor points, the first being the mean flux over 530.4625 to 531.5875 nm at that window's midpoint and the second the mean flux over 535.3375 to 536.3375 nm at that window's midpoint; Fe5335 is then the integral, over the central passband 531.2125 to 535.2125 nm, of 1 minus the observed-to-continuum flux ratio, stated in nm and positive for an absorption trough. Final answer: 0.33 nm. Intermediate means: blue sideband 18.8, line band 17.5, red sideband 19.5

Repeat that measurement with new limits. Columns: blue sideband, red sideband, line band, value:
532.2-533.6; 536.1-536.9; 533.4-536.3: -0.22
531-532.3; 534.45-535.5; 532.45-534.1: 0.12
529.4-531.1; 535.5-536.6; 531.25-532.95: 0.11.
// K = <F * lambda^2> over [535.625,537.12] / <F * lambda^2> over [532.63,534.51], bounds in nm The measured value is 1.05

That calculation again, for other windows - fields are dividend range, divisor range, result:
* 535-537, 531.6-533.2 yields 1.11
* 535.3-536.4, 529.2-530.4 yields 1.13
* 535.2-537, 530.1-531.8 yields 1.03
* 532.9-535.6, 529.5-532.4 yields 1.00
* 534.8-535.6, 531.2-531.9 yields 1.01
